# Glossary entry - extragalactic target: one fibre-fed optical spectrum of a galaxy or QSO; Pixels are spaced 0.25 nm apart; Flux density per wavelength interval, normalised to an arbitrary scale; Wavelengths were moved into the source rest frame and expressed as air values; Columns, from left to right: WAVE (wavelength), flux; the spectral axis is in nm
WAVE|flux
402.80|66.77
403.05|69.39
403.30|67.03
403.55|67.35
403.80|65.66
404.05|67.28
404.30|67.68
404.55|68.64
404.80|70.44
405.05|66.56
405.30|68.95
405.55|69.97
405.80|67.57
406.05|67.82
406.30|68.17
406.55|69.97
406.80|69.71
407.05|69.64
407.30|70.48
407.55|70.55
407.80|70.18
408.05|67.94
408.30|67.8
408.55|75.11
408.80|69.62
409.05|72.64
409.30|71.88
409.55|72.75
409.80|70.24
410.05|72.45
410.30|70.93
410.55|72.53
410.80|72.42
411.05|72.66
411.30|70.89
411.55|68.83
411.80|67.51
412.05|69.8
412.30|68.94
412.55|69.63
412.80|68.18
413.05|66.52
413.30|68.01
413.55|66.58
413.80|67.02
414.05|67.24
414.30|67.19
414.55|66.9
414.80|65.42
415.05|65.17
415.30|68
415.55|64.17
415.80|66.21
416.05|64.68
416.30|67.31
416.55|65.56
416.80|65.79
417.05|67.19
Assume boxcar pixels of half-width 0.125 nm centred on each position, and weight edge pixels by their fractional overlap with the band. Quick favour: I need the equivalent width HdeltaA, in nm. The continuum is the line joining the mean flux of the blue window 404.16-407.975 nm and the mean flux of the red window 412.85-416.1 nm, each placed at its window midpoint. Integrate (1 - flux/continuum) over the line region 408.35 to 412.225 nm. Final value -0.20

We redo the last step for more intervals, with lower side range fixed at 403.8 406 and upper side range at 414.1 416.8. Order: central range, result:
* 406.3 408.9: -0.09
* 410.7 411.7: -0.06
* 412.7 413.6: -0.01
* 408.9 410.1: -0.08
